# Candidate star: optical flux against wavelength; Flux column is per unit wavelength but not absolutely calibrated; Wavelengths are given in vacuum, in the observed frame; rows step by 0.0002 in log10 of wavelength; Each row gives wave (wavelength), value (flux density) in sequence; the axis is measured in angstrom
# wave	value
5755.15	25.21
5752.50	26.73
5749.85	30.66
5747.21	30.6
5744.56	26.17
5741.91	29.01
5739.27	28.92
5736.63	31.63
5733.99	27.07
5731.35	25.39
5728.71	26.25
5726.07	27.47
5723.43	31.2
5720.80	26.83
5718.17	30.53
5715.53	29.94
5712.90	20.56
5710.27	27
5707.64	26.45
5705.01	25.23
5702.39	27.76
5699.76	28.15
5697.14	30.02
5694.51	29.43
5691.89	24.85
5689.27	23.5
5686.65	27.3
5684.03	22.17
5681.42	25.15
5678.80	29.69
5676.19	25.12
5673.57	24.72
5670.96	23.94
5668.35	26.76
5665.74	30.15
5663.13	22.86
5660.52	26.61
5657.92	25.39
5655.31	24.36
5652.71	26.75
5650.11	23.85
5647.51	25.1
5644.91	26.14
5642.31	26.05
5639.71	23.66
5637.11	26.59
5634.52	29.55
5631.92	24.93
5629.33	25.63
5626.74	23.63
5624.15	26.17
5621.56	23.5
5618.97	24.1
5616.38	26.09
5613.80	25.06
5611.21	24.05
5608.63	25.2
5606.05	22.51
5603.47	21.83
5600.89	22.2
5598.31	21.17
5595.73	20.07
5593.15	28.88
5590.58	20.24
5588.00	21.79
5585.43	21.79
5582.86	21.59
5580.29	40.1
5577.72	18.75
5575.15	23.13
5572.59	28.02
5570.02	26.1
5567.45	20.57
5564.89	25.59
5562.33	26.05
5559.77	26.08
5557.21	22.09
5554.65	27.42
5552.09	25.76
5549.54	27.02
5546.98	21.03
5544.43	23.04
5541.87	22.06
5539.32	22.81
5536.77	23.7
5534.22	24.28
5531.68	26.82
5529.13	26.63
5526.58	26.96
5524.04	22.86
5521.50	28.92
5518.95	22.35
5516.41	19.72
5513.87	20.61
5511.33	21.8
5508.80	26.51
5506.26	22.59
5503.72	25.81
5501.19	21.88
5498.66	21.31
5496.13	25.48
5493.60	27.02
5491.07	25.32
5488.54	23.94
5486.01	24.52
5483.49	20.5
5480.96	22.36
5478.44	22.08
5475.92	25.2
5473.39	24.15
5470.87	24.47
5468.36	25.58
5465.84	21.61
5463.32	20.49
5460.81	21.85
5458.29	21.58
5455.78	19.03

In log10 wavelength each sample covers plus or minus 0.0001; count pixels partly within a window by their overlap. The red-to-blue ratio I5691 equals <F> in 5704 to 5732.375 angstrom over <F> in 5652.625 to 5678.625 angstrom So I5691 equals 1.05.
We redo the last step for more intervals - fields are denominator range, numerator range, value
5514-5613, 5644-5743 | 1.10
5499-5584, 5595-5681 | 1.02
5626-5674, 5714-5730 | 1.11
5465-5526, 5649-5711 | 1.10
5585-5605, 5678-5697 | 1.17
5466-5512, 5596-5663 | 1.03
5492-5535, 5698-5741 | 1.14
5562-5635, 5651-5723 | 1.08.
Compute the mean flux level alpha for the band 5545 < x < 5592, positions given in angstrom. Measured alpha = 24.6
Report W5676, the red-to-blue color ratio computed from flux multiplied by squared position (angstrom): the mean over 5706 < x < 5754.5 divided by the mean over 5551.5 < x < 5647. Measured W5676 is 1.18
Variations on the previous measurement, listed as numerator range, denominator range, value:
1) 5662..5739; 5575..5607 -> 1.19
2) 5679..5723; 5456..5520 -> 1.25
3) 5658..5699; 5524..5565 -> 1.11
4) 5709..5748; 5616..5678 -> 1.12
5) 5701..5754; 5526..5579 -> 1.21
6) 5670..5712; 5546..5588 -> 1.10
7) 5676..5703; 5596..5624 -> 1.17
